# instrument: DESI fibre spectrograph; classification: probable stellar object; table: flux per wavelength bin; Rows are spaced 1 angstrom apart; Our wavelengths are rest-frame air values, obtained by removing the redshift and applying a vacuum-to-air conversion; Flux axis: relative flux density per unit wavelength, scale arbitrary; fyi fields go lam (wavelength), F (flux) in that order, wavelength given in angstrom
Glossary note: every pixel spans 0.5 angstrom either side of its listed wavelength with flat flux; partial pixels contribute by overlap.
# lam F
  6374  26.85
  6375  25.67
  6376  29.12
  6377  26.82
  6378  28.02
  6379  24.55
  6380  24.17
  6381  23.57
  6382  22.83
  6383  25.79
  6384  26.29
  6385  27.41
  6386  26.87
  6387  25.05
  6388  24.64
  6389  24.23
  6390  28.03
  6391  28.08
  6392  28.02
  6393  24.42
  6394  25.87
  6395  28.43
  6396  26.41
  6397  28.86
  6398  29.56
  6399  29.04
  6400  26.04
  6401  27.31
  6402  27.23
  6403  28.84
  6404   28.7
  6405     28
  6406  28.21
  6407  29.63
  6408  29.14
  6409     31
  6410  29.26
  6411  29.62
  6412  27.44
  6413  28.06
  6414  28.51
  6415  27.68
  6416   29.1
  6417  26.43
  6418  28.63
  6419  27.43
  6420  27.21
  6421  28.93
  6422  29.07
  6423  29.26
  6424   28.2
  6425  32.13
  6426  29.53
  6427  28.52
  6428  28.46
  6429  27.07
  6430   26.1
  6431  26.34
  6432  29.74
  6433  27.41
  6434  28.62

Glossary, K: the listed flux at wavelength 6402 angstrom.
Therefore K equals 27.23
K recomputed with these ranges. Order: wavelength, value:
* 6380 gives 24.17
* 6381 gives 23.57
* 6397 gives 28.86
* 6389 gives 24.23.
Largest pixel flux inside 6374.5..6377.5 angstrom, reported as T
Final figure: 29.12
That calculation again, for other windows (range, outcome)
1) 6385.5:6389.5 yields 26.87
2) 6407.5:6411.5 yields 31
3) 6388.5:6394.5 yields 28.08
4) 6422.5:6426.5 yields 32.13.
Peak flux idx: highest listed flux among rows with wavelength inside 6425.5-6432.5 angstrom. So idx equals 29.74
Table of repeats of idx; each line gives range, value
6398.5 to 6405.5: 29.04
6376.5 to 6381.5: 28.02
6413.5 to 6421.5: 29.1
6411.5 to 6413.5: 28.06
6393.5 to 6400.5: 29.56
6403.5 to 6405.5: 28.7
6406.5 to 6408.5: 29.63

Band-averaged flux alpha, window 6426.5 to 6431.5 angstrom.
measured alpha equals 27.3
